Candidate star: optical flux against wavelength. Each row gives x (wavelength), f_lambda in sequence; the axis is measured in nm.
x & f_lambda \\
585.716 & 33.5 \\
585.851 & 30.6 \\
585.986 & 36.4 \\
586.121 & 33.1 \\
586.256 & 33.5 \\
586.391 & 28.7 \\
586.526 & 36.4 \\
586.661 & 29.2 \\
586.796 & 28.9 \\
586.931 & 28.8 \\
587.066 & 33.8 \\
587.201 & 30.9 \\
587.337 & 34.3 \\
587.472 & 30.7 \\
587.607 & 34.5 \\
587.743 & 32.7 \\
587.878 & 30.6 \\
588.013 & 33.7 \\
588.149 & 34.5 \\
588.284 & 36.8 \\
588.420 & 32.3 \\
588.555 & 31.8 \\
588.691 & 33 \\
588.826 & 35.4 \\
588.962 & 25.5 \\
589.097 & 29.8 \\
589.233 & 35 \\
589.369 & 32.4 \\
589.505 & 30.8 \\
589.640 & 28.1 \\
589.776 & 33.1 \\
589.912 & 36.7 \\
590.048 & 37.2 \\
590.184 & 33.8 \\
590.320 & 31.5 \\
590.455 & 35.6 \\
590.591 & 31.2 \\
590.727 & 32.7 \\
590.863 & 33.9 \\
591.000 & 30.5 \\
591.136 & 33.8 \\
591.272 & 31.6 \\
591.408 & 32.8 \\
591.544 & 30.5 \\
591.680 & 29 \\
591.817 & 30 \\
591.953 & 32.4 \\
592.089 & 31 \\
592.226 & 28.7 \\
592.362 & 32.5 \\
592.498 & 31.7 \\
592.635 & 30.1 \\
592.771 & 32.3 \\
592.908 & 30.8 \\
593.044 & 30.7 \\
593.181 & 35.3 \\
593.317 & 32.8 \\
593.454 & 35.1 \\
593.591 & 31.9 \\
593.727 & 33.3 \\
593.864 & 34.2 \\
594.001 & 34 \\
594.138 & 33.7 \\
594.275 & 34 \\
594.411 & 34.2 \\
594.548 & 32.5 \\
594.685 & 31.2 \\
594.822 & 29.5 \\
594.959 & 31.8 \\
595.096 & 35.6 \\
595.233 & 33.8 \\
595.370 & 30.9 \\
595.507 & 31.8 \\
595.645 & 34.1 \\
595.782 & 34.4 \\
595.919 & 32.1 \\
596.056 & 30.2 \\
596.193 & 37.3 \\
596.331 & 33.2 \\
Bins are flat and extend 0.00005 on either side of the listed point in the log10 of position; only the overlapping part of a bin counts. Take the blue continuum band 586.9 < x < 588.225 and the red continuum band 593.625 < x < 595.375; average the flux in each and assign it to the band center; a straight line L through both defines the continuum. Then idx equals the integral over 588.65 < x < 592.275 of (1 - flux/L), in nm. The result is 0.08 nm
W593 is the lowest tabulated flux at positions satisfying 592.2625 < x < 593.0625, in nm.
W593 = 30.1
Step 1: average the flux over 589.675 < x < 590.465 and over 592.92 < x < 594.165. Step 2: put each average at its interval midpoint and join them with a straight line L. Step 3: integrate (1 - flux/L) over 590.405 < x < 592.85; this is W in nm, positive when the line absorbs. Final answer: 0.16 nm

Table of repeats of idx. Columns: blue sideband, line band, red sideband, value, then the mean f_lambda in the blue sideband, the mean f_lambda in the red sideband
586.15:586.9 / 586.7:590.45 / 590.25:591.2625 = -0.060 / 31.3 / 32.7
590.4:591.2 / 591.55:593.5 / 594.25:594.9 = 0.061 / 32.9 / 32.2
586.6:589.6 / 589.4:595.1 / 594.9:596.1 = 0.012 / 32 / 32.8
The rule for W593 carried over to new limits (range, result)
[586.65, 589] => 25.5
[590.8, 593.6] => 28.7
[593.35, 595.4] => 29.5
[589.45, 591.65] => 28.1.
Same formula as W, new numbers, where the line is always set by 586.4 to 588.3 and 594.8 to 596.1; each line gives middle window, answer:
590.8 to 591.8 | 0.03 nm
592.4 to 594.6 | -0.03 nm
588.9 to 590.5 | 0.00 nm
